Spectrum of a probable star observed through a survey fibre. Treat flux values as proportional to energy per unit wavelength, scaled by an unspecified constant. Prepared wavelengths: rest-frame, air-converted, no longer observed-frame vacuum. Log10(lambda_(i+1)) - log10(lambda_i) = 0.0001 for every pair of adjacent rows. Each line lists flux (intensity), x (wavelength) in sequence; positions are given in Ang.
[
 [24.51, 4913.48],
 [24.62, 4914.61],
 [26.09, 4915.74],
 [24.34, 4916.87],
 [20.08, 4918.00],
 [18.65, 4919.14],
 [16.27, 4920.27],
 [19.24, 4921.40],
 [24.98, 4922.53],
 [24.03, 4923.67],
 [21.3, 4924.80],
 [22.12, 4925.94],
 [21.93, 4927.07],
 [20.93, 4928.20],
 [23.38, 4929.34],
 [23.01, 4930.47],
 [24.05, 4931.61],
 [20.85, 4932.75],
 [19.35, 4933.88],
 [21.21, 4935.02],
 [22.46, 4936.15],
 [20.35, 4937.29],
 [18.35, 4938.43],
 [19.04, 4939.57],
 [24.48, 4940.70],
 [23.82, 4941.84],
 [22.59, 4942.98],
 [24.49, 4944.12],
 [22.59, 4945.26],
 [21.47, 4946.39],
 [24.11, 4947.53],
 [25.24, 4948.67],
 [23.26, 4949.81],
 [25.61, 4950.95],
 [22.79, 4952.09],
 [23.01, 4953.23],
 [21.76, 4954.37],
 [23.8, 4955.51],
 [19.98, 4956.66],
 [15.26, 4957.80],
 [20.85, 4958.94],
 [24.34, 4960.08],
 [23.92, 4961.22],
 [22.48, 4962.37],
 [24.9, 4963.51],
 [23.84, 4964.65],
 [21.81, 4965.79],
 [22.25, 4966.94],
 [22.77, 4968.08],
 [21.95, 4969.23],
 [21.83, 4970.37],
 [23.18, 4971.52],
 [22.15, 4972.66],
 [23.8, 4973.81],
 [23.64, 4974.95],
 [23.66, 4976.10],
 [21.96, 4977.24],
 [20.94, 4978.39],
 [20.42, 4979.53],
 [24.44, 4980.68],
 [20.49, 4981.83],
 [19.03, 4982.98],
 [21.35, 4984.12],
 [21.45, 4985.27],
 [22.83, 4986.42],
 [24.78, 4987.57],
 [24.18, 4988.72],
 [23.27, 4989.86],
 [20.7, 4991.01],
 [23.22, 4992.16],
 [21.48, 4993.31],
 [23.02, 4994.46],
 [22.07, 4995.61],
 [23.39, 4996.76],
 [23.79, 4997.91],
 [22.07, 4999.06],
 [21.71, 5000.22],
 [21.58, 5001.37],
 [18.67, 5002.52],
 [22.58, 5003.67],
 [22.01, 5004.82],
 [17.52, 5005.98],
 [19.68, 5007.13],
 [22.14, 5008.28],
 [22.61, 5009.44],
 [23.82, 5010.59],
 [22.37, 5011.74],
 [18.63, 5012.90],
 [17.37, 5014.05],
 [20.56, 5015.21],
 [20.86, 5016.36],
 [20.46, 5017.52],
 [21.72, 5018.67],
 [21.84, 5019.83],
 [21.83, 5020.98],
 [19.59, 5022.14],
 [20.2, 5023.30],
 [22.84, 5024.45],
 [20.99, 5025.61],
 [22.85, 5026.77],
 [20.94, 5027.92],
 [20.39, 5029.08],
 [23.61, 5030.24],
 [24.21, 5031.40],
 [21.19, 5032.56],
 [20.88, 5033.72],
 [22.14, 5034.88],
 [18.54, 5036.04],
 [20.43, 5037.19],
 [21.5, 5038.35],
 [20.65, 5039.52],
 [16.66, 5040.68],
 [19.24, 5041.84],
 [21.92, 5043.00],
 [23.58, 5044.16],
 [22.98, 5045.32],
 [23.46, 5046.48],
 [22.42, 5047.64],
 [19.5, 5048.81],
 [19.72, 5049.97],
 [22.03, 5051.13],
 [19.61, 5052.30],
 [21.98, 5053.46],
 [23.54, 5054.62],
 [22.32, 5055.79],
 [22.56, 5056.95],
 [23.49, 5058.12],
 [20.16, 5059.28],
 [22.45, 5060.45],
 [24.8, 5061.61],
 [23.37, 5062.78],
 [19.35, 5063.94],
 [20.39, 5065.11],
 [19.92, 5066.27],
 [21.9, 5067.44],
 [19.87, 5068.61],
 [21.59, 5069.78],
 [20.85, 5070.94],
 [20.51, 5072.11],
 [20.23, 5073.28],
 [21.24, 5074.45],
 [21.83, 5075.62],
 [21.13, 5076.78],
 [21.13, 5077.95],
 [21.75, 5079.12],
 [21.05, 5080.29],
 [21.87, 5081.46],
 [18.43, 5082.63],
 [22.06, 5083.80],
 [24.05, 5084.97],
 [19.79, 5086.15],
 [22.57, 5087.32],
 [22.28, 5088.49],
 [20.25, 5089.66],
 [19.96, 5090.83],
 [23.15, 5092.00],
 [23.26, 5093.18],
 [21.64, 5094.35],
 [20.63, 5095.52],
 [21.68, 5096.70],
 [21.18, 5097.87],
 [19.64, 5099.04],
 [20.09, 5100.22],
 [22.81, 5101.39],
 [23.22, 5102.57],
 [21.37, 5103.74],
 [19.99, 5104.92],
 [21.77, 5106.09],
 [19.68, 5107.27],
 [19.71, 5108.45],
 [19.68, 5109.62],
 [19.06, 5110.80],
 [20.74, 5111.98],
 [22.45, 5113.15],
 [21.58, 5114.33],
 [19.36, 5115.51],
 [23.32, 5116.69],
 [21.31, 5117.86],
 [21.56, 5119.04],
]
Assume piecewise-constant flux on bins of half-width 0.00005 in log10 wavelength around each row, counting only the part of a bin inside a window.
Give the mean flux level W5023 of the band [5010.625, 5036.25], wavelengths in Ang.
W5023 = 21.2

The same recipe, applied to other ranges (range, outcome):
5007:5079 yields 21.3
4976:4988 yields 21.8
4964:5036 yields 21.8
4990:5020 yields 21.4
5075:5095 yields 21.5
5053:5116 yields 21.3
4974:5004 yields 22.2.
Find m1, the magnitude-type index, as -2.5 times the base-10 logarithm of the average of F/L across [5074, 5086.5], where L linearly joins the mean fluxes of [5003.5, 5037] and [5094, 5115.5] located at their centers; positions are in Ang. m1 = -0.02 mag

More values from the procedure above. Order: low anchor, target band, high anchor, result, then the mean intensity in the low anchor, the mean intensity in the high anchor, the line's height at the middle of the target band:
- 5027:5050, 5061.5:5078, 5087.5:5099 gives 0.02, 21.3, 21.5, 21.4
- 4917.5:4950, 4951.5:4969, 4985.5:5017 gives -0.02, 21.8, 21.7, 21.8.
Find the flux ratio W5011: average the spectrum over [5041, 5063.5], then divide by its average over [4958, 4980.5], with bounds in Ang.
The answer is 0.97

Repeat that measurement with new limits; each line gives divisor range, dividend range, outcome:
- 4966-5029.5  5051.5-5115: 0.98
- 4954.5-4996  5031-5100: 0.96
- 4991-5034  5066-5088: 0.99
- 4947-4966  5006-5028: 0.92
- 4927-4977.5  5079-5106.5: 0.96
